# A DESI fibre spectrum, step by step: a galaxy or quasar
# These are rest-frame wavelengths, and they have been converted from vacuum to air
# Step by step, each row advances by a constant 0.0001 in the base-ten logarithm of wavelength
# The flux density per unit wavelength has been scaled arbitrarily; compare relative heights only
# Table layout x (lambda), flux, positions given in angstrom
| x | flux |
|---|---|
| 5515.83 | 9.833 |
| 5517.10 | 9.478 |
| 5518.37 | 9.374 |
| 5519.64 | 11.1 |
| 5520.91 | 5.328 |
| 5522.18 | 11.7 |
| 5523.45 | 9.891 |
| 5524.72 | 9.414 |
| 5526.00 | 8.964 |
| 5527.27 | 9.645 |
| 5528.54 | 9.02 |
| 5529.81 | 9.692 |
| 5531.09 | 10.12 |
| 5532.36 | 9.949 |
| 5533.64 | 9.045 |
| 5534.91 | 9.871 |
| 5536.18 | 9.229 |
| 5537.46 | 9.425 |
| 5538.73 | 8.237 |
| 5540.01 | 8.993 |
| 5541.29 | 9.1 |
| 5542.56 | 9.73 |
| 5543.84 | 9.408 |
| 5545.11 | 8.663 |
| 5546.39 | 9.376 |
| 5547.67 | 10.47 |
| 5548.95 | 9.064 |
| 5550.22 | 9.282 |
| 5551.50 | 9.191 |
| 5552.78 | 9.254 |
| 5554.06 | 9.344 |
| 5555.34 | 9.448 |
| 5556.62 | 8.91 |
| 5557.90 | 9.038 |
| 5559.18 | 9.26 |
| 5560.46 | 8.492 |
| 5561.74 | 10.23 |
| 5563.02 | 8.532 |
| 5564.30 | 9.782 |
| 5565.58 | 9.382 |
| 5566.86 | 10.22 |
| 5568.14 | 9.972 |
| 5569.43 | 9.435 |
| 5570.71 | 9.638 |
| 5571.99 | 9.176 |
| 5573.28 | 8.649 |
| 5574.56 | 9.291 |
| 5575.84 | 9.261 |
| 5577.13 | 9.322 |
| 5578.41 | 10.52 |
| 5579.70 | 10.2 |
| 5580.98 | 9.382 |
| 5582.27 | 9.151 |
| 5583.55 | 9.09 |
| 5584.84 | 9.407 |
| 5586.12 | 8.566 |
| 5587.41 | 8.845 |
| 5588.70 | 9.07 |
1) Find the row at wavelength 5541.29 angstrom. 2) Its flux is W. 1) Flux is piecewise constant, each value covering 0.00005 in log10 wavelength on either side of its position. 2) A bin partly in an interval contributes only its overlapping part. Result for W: 9.1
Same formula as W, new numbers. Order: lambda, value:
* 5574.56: 9.291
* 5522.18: 11.7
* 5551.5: 9.191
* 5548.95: 9.064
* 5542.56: 9.73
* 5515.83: 9.833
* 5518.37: 9.374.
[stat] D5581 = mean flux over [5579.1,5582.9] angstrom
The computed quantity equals 9.57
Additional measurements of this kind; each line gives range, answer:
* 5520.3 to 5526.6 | 9.07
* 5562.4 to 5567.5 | 9.49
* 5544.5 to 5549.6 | 9.4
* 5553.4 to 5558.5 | 9.18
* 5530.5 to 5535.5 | 9.75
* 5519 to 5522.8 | 9.37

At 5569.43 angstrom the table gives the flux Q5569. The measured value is 9.435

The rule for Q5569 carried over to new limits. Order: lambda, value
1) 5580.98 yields 9.382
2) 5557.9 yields 9.038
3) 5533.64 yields 9.045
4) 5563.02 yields 8.532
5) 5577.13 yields 9.322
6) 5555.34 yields 9.448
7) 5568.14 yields 9.972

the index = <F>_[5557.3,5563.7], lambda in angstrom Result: 9.12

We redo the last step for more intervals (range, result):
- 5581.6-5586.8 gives 9.05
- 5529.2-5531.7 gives 9.88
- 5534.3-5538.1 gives 9.51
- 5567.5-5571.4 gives 9.67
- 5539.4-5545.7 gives 9.19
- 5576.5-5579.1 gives 9.92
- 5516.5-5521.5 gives 8.85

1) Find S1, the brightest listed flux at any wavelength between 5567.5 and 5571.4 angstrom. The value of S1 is 9.972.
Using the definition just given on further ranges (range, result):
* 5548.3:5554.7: 9.344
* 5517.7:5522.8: 11.7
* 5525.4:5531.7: 10.12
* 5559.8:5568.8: 10.23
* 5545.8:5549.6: 10.47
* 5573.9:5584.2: 10.52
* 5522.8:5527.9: 9.891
